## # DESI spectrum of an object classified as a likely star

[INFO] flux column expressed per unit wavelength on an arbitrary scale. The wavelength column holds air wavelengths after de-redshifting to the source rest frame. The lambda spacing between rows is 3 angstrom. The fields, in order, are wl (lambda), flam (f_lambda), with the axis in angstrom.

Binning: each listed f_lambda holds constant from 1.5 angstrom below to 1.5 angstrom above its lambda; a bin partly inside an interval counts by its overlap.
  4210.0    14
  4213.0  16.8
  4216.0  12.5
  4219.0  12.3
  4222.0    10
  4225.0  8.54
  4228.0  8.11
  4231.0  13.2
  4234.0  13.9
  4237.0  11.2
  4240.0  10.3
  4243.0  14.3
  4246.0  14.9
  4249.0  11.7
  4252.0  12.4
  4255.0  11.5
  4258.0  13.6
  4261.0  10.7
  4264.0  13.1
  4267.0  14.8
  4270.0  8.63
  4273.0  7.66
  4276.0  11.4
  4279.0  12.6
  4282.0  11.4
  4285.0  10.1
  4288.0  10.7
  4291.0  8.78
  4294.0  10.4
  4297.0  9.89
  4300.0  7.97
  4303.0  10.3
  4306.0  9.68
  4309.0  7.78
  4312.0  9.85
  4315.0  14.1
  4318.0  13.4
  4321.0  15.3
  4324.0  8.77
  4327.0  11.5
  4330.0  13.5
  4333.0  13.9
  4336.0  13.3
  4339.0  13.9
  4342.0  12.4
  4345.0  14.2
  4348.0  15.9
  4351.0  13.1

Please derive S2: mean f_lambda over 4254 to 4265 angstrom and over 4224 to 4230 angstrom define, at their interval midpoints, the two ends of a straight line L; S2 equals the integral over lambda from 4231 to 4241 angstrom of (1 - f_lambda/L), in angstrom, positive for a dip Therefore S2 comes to -2.5 angstrom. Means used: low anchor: 8.71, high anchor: 12.2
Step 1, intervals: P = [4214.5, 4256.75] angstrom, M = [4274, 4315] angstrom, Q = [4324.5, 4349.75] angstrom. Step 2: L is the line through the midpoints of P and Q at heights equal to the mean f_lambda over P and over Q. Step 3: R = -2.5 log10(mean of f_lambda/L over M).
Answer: 0.24 mag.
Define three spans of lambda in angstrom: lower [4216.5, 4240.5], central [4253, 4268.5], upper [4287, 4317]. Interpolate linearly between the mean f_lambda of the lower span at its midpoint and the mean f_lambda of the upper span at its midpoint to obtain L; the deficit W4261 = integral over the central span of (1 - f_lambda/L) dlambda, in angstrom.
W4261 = -3.16 angstrom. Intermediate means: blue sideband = 11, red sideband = 9.99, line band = 12.7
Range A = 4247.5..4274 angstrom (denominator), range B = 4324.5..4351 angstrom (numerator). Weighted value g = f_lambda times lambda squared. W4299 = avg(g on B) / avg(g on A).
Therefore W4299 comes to 1.2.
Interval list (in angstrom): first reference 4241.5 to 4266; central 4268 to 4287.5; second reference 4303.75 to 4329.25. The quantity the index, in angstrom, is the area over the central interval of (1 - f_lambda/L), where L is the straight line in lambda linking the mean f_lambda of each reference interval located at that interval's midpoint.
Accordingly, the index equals 2.9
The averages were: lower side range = 12.8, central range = 10.4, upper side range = 11.3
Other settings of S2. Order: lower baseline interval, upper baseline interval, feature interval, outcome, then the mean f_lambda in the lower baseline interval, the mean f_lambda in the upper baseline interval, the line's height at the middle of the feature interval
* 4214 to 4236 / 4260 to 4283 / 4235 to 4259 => -2.5 angstrom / 11.3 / 11.3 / 11.3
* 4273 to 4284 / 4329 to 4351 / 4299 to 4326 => 3.9 angstrom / 11.2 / 13.8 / 12.6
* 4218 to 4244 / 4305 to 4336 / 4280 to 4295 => 1.7 angstrom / 11.2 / 11.9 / 11.6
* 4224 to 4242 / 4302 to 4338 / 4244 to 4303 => 1.1 angstrom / 11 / 11.8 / 11.4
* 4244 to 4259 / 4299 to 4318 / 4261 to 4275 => 1.3 angstrom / 12.8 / 10.3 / 12.1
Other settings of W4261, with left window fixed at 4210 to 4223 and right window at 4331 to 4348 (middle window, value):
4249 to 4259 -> 0.75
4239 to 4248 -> 0.02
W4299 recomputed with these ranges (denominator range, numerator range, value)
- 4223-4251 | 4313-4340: 1.15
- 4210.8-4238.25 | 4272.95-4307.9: 0.88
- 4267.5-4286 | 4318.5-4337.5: 1.24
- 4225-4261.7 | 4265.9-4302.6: 0.87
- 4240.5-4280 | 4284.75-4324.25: 0.90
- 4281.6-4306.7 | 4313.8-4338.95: 1.34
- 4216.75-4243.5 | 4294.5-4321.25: 0.99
